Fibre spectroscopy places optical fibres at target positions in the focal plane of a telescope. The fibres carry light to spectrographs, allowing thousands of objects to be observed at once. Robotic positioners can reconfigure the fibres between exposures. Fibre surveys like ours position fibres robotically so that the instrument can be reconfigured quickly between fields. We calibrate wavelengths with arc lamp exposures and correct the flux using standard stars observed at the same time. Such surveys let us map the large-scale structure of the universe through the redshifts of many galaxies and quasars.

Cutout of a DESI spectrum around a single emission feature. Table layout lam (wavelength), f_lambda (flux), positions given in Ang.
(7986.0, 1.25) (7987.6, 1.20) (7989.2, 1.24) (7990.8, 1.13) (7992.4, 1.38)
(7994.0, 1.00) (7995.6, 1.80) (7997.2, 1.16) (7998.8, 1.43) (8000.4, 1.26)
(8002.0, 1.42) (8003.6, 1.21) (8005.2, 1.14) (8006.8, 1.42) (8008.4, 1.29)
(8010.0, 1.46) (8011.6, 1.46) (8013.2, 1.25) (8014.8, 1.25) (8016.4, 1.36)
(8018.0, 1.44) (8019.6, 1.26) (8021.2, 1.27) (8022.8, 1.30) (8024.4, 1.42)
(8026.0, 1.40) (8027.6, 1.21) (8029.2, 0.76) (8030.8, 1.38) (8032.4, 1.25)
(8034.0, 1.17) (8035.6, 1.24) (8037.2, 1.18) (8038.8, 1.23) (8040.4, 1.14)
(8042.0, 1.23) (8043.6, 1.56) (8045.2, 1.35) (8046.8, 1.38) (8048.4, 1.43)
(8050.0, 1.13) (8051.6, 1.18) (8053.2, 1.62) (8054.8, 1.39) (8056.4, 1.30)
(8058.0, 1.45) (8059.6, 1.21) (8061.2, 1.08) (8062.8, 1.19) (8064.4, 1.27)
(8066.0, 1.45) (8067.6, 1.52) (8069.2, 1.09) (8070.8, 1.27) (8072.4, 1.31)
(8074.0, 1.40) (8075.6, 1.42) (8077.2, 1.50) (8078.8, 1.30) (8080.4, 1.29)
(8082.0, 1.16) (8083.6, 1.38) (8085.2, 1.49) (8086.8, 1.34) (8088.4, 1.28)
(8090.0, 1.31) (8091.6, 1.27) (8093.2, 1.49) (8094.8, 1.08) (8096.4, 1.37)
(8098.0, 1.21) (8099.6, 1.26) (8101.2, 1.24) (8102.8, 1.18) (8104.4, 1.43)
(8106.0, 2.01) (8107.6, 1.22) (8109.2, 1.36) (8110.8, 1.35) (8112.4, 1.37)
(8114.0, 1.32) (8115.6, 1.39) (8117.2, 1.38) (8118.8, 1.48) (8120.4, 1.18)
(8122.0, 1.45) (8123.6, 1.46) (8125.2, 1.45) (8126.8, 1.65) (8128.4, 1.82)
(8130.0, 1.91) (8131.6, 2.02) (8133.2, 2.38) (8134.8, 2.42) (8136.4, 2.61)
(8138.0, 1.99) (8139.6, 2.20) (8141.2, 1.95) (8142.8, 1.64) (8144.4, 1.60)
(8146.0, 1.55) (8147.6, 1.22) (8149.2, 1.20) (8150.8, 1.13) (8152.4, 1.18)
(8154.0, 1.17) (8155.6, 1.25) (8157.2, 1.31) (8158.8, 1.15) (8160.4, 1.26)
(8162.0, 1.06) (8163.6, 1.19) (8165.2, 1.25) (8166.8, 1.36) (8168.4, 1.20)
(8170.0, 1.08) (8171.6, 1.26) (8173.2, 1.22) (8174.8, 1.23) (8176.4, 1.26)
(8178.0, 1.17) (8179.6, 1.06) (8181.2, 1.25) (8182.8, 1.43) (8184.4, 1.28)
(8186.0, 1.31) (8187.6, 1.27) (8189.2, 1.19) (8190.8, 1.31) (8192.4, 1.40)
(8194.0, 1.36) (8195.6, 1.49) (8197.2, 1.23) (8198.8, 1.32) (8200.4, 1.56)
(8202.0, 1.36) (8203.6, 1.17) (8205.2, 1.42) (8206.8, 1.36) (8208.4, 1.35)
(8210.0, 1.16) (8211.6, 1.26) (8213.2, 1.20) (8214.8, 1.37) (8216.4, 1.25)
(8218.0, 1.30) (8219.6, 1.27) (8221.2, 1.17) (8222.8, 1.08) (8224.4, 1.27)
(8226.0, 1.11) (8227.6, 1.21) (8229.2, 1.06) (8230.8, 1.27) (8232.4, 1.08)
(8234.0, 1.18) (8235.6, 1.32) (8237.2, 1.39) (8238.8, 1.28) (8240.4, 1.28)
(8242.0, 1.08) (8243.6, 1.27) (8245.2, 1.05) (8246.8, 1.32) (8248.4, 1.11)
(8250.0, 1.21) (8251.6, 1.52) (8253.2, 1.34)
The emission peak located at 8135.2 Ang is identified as [O II] 3727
